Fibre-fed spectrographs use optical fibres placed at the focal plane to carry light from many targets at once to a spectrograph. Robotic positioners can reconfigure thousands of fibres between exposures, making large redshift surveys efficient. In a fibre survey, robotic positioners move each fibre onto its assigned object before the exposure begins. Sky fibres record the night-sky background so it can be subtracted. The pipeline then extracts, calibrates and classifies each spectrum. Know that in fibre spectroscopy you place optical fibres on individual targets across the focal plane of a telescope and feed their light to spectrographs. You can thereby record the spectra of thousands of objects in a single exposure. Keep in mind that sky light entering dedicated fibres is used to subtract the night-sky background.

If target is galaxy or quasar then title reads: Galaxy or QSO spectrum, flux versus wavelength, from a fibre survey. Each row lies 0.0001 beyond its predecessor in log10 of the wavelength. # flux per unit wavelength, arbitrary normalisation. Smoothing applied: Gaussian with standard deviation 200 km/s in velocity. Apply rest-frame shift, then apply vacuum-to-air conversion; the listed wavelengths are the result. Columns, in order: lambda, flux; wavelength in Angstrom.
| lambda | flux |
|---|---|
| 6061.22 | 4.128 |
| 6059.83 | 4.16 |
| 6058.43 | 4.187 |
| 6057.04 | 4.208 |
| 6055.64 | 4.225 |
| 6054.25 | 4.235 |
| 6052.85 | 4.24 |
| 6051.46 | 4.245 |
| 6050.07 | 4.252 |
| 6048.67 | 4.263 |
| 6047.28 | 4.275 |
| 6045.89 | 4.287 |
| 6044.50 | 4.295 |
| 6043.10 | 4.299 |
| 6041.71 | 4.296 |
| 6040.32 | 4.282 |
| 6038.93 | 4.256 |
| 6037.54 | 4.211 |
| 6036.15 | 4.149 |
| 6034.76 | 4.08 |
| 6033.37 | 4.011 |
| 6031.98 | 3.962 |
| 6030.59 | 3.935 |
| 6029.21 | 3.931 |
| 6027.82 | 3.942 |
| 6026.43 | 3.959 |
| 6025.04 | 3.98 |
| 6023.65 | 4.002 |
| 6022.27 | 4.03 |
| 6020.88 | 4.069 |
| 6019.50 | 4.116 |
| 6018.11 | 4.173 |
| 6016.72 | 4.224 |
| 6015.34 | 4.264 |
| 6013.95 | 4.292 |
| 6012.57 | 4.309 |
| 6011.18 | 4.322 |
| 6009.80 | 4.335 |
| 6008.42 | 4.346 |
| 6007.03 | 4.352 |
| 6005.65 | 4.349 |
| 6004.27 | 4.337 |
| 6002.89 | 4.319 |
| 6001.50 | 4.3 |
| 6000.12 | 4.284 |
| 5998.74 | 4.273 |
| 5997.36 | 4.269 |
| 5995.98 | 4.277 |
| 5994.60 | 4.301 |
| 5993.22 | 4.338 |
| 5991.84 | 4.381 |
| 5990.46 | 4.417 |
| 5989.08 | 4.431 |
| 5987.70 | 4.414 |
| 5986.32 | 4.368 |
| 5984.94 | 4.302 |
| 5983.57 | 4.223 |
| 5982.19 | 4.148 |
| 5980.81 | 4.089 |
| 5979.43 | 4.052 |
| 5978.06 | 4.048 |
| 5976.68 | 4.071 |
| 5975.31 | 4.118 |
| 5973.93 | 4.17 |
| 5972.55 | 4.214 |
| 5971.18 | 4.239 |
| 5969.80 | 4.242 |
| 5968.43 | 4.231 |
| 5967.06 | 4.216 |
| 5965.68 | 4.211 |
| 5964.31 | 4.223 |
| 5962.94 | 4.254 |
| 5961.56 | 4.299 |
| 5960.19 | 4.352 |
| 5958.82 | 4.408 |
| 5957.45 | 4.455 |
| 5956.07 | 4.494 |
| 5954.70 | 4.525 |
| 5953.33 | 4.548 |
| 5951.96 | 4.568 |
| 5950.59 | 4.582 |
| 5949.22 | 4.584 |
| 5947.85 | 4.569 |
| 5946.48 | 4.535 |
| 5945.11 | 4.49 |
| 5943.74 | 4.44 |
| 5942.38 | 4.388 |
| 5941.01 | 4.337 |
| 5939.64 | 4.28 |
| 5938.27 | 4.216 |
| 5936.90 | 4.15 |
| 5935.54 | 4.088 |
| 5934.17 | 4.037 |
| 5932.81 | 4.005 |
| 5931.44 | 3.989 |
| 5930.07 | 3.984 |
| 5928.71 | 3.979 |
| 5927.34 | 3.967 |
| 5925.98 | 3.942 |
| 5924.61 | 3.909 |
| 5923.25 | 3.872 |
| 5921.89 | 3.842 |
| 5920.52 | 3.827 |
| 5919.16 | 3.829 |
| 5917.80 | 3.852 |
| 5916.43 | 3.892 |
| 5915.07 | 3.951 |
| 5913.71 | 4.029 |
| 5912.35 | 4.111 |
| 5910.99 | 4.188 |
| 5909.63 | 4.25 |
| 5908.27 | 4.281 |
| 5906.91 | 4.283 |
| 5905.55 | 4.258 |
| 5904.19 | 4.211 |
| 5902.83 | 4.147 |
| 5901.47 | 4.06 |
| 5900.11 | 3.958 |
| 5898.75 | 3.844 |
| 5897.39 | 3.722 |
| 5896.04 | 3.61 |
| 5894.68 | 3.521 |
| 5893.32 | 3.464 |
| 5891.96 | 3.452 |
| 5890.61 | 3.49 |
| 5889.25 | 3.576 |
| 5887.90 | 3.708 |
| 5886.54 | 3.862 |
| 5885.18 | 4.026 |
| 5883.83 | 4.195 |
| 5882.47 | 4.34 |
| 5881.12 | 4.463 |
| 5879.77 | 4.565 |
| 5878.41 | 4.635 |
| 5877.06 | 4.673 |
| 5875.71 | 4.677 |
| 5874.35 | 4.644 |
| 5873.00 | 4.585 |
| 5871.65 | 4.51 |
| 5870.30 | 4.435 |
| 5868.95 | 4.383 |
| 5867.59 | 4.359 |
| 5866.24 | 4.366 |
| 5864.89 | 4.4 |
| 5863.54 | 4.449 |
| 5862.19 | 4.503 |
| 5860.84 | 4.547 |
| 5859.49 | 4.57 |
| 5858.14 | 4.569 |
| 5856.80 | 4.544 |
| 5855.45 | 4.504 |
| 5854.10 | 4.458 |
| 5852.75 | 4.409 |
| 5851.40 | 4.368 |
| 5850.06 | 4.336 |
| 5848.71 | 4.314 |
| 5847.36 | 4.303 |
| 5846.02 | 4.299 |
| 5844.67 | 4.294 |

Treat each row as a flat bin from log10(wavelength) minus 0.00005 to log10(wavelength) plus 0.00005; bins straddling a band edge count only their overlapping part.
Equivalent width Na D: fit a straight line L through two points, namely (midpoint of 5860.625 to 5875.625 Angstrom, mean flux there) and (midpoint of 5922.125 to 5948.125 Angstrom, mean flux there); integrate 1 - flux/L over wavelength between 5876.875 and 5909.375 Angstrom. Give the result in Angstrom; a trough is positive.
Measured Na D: 2.6 Angstrom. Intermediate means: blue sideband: 4.47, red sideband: 4.16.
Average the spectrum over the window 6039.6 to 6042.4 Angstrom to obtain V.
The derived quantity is 4.29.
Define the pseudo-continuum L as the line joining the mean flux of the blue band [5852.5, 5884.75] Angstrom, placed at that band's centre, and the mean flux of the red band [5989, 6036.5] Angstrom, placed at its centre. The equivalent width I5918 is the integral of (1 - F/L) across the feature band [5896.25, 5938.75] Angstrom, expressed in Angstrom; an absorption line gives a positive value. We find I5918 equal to 3.62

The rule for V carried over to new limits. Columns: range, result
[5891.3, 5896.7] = 3.51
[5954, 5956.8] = 4.5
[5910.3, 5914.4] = 4.11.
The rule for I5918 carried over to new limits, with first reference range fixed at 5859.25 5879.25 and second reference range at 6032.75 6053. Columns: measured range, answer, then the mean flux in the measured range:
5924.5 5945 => 1.28 Angstrom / 4.13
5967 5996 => 0.60 Angstrom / 4.24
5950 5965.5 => -0.18 Angstrom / 4.42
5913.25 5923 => 1.21 Angstrom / 3.88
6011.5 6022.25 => 0.18 Angstrom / 4.2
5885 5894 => 1.70 Angstrom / 3.63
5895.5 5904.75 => 1.09 Angstrom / 3.94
